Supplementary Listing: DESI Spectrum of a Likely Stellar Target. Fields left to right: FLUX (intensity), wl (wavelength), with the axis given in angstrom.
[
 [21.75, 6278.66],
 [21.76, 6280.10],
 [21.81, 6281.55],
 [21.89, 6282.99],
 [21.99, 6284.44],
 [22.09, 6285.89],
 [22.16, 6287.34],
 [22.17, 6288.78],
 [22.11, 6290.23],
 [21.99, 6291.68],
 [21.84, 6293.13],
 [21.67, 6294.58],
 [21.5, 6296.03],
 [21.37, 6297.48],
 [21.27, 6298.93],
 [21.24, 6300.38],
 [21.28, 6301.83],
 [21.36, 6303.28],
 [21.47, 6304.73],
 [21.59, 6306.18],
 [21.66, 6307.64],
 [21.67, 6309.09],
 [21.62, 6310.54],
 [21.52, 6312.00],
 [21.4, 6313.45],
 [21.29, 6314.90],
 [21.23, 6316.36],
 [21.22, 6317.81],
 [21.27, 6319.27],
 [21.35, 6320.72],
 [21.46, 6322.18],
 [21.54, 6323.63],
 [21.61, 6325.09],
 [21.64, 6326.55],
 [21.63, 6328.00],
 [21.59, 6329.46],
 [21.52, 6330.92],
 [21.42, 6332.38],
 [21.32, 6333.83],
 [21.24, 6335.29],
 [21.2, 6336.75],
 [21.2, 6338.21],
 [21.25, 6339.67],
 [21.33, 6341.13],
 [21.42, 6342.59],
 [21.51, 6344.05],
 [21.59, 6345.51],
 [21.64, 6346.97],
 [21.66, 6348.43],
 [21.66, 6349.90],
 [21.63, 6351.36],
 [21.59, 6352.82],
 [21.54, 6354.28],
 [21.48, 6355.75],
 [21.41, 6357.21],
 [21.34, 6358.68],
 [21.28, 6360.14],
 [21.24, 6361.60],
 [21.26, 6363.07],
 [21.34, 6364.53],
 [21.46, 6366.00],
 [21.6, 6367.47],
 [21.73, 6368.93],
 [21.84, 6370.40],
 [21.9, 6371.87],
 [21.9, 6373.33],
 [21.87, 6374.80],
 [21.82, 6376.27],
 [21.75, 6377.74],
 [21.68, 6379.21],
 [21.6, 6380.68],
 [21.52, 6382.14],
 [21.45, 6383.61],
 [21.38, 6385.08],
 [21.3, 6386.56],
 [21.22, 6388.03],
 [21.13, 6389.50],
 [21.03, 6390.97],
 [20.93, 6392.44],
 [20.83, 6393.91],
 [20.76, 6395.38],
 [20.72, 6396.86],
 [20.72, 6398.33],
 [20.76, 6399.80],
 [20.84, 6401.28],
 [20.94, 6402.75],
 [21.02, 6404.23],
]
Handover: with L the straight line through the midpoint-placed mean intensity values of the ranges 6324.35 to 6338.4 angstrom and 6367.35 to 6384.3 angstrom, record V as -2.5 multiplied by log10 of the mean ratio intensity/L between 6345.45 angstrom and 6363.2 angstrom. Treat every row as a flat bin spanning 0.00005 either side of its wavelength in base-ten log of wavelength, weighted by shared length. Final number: 0.01 mag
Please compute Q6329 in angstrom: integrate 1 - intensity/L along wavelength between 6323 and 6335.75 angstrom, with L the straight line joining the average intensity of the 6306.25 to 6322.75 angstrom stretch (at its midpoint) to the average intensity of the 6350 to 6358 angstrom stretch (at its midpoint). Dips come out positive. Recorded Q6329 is 0.0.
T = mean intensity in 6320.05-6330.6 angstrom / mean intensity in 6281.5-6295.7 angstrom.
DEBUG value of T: 0.98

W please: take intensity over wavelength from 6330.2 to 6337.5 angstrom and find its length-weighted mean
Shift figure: 21.3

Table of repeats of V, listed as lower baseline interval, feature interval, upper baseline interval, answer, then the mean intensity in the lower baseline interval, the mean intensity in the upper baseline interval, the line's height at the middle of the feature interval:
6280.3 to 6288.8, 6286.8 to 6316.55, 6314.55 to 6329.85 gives 0.01 mag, 22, 21.4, 21.7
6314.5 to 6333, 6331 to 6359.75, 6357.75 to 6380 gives 0.00 mag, 21.4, 21.6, 21.5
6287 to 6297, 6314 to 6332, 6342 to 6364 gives 0.01 mag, 21.9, 21.5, 21.7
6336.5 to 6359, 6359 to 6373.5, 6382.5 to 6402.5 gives -0.01 mag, 21.5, 21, 21.3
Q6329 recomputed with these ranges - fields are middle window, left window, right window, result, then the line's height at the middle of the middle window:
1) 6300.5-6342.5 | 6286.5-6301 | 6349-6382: 0.50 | 21.7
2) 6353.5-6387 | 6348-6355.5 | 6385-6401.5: -0.40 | 21.3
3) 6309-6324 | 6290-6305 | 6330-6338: 0.02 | 21.4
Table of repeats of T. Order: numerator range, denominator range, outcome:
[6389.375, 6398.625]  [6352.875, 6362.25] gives 0.98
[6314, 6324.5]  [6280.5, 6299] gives 0.98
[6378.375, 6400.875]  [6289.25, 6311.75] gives 0.98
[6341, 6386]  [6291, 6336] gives 1.00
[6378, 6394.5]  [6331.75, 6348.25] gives 1.00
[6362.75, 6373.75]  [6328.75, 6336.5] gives 1.01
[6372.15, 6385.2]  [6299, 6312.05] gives 1.01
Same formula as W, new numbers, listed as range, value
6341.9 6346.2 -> 21.5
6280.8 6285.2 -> 21.9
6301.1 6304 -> 21.3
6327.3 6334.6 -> 21.5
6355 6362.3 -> 21.4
